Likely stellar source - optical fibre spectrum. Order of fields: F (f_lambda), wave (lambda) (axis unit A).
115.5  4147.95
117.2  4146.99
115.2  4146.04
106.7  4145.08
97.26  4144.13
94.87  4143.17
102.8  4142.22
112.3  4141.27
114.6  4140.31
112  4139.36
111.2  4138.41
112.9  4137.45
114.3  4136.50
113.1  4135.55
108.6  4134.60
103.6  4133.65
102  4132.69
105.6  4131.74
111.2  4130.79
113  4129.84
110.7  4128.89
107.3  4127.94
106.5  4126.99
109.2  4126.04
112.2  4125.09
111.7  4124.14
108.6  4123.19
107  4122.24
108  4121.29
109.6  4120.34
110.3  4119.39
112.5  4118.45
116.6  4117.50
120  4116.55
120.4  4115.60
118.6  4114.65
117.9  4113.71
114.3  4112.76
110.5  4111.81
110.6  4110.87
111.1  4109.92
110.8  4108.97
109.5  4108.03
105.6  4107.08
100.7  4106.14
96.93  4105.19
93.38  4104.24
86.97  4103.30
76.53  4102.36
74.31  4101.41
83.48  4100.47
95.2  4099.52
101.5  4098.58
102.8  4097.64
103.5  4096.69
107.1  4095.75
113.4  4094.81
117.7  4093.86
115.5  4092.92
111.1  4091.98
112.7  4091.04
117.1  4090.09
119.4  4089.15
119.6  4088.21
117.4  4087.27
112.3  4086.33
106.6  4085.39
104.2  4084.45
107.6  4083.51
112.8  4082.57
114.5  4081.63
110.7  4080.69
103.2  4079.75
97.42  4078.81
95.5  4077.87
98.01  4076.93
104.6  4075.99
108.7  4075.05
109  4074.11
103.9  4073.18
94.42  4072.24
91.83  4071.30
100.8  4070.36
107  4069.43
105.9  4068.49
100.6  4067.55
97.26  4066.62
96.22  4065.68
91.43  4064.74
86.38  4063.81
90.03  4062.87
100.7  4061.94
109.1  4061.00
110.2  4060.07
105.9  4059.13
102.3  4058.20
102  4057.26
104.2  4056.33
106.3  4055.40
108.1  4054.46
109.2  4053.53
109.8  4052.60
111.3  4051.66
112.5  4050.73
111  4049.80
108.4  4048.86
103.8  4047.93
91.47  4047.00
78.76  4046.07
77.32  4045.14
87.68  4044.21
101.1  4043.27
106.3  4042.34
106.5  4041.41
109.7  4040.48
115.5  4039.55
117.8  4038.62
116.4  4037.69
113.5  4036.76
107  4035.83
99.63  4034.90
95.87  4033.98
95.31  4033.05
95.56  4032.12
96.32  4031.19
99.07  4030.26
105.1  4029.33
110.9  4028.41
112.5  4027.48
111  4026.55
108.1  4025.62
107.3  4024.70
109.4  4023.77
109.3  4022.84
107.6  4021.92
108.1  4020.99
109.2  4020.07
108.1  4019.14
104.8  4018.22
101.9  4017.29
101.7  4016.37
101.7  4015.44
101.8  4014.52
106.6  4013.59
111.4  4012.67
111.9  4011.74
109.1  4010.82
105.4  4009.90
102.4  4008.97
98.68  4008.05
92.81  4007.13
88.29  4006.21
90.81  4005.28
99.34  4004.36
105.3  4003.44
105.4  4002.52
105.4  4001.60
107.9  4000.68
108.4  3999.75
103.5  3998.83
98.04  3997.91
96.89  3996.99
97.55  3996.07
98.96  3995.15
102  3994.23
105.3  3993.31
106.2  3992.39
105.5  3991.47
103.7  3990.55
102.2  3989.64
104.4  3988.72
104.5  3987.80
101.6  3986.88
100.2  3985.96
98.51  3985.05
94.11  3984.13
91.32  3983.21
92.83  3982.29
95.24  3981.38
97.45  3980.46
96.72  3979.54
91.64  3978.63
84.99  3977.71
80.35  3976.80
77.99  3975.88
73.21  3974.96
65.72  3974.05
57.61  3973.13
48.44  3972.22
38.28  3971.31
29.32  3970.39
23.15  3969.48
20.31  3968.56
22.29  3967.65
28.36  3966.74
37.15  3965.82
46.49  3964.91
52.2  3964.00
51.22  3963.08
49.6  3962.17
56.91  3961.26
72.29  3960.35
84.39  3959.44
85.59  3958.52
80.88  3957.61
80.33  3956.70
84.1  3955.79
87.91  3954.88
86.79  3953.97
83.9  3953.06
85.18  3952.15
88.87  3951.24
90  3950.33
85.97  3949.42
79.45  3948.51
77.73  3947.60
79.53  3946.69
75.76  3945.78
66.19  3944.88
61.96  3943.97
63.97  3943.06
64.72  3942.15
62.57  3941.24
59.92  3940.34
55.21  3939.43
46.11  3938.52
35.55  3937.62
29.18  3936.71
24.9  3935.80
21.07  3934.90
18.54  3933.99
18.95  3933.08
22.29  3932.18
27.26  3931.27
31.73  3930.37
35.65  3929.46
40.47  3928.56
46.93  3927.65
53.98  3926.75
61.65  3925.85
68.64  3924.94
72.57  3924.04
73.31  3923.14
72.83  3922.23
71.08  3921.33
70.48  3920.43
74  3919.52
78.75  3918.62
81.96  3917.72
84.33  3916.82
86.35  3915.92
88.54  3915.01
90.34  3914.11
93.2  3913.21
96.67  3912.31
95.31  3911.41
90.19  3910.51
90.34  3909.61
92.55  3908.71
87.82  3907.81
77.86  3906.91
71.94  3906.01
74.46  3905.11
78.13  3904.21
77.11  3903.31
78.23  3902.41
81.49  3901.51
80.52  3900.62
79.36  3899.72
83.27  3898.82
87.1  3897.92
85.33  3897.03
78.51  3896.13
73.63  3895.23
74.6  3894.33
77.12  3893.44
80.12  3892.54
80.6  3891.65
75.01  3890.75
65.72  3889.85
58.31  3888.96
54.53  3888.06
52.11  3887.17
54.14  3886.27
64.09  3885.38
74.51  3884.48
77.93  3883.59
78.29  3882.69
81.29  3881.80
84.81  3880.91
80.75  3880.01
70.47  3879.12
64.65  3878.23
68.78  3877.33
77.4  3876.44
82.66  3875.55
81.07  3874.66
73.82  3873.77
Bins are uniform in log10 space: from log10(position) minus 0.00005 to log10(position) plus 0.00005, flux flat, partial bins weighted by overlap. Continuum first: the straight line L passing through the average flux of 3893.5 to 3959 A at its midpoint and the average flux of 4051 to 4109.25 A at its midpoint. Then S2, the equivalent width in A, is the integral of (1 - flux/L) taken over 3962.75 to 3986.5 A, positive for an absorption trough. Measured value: 4.6 A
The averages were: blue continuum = 70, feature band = 65.4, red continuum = 104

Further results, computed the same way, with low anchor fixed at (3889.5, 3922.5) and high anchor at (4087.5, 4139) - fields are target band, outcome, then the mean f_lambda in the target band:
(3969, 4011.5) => 0.6 A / 91.1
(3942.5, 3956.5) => 1.2 A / 79.7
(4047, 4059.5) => -0.8 A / 107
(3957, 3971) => 6.2 A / 49.5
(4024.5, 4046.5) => -1.2 A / 103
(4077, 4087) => -0.2 A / 106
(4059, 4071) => 0.2 A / 99.8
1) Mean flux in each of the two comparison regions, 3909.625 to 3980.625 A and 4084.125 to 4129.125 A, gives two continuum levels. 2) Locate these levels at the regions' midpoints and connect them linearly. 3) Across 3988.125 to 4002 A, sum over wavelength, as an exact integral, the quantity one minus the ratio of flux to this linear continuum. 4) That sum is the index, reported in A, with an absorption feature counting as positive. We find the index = -4.6 A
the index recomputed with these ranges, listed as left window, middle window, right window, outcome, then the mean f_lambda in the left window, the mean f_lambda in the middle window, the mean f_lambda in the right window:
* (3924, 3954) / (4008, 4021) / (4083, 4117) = -4.2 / 56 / 106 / 107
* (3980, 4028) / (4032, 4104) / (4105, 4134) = 2.4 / 103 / 103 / 110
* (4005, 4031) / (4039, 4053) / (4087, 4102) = 0.4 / 105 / 102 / 107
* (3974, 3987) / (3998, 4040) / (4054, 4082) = -4.3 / 89.9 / 105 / 102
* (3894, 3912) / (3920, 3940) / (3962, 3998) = 8.7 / 82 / 45.4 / 76.9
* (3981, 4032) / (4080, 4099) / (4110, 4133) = -0.4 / 103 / 111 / 112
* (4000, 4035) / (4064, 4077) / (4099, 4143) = 0.6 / 104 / 100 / 107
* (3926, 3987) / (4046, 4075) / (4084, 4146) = -3.2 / 62.5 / 102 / 108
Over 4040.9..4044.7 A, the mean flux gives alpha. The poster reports 100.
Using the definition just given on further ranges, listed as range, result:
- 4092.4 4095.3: 115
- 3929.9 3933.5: 25.2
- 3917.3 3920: 78.1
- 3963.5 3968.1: 37.4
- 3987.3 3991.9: 104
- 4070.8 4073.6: 96.4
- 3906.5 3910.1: 87.3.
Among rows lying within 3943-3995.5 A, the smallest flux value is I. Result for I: 20.31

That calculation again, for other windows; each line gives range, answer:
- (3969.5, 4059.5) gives 29.32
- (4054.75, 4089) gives 86.38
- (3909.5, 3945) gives 18.54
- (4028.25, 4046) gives 77.32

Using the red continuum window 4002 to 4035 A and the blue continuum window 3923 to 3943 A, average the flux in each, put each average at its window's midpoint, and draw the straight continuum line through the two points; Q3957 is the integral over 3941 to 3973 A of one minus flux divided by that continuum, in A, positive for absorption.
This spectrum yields -2.7 A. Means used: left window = 44.1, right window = 104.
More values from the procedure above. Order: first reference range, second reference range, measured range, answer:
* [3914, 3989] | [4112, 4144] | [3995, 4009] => -3.8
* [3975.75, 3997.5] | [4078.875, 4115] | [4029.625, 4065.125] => -0.1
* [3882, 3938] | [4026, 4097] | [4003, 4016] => -1.4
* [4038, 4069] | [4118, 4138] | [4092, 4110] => 1.1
